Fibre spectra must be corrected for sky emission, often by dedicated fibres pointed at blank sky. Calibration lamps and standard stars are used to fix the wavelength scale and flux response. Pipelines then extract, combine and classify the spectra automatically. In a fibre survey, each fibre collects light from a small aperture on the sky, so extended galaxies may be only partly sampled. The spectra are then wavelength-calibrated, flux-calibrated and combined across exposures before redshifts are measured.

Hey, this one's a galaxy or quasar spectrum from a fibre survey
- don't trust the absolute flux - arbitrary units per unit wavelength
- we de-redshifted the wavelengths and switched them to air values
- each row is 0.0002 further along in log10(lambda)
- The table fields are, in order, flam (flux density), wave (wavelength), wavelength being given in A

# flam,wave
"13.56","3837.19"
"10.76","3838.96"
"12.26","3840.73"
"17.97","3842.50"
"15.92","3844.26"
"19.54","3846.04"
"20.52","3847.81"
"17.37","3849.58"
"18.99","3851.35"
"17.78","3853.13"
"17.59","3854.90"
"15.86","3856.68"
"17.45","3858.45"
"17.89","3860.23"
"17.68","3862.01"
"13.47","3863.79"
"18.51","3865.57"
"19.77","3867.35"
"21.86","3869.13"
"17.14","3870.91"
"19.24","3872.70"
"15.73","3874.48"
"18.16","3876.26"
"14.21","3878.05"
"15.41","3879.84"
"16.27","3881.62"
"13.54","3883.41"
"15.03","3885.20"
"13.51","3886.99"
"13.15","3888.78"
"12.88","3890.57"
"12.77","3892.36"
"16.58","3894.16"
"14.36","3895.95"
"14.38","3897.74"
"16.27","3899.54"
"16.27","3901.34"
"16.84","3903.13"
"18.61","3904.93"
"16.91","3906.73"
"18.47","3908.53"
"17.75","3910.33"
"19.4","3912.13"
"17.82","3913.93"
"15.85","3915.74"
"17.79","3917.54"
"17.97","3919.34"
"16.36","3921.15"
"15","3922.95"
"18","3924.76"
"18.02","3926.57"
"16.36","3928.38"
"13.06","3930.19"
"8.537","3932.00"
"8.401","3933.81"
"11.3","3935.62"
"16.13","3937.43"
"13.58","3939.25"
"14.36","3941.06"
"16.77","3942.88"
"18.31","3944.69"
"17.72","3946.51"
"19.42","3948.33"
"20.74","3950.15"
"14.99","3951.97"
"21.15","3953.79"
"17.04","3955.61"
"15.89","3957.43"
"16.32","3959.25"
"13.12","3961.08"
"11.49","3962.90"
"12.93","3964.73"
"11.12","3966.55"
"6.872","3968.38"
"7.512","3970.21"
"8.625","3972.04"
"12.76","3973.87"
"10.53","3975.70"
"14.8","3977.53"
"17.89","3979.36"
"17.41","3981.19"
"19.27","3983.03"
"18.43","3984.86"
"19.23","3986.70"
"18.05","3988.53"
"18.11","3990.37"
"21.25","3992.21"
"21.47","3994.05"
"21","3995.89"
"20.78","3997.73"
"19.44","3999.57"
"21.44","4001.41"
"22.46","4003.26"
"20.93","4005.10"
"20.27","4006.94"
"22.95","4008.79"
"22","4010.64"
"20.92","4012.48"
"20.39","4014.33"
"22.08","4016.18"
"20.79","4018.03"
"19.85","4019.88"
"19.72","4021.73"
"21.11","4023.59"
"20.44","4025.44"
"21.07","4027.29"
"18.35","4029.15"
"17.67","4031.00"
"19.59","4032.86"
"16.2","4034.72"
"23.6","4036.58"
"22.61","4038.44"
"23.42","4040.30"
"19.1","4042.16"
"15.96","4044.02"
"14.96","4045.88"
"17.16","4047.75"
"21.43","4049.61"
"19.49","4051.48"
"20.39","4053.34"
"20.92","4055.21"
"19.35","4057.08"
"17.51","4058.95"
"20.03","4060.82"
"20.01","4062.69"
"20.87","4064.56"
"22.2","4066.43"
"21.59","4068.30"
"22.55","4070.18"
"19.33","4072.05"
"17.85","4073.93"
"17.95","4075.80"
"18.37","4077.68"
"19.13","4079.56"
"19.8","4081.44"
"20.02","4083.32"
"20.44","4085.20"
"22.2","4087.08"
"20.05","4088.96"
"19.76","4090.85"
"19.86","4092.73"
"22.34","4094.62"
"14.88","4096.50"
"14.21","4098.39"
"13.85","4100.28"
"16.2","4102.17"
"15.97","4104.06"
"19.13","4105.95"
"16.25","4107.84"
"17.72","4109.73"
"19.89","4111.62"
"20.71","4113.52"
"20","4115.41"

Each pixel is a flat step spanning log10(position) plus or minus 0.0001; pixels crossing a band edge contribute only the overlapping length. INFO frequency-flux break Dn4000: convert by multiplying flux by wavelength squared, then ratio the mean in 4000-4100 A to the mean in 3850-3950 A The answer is 1.3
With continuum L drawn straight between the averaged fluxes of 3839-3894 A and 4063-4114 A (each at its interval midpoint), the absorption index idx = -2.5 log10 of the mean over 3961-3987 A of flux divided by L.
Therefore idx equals 0.308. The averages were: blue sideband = 16.5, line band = 13.3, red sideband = 19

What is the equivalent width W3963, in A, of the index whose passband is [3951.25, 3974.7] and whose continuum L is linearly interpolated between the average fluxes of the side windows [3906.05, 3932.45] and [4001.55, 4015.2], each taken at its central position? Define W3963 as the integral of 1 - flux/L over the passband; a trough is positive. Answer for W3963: 7.2 A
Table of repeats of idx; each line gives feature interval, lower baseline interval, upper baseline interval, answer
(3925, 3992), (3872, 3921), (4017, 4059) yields 0.18 mag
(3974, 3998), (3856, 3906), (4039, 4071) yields 0.02 mag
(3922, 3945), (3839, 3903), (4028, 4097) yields 0.21 mag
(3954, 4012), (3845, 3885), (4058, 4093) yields 0.12 mag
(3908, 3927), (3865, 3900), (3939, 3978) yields -0.15 mag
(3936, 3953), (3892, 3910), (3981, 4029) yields 0.08 mag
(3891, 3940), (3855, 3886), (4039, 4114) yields 0.11 mag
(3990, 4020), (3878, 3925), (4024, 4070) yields -0.13 mag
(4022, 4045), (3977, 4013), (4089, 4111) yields -0.05 mag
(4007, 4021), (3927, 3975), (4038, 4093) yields -0.23 mag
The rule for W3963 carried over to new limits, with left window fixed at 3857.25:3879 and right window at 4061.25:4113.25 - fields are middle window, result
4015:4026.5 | -1.3 A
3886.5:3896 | 2.1 A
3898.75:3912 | 0.3 A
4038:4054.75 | -0.5 A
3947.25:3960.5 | 0.2 A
